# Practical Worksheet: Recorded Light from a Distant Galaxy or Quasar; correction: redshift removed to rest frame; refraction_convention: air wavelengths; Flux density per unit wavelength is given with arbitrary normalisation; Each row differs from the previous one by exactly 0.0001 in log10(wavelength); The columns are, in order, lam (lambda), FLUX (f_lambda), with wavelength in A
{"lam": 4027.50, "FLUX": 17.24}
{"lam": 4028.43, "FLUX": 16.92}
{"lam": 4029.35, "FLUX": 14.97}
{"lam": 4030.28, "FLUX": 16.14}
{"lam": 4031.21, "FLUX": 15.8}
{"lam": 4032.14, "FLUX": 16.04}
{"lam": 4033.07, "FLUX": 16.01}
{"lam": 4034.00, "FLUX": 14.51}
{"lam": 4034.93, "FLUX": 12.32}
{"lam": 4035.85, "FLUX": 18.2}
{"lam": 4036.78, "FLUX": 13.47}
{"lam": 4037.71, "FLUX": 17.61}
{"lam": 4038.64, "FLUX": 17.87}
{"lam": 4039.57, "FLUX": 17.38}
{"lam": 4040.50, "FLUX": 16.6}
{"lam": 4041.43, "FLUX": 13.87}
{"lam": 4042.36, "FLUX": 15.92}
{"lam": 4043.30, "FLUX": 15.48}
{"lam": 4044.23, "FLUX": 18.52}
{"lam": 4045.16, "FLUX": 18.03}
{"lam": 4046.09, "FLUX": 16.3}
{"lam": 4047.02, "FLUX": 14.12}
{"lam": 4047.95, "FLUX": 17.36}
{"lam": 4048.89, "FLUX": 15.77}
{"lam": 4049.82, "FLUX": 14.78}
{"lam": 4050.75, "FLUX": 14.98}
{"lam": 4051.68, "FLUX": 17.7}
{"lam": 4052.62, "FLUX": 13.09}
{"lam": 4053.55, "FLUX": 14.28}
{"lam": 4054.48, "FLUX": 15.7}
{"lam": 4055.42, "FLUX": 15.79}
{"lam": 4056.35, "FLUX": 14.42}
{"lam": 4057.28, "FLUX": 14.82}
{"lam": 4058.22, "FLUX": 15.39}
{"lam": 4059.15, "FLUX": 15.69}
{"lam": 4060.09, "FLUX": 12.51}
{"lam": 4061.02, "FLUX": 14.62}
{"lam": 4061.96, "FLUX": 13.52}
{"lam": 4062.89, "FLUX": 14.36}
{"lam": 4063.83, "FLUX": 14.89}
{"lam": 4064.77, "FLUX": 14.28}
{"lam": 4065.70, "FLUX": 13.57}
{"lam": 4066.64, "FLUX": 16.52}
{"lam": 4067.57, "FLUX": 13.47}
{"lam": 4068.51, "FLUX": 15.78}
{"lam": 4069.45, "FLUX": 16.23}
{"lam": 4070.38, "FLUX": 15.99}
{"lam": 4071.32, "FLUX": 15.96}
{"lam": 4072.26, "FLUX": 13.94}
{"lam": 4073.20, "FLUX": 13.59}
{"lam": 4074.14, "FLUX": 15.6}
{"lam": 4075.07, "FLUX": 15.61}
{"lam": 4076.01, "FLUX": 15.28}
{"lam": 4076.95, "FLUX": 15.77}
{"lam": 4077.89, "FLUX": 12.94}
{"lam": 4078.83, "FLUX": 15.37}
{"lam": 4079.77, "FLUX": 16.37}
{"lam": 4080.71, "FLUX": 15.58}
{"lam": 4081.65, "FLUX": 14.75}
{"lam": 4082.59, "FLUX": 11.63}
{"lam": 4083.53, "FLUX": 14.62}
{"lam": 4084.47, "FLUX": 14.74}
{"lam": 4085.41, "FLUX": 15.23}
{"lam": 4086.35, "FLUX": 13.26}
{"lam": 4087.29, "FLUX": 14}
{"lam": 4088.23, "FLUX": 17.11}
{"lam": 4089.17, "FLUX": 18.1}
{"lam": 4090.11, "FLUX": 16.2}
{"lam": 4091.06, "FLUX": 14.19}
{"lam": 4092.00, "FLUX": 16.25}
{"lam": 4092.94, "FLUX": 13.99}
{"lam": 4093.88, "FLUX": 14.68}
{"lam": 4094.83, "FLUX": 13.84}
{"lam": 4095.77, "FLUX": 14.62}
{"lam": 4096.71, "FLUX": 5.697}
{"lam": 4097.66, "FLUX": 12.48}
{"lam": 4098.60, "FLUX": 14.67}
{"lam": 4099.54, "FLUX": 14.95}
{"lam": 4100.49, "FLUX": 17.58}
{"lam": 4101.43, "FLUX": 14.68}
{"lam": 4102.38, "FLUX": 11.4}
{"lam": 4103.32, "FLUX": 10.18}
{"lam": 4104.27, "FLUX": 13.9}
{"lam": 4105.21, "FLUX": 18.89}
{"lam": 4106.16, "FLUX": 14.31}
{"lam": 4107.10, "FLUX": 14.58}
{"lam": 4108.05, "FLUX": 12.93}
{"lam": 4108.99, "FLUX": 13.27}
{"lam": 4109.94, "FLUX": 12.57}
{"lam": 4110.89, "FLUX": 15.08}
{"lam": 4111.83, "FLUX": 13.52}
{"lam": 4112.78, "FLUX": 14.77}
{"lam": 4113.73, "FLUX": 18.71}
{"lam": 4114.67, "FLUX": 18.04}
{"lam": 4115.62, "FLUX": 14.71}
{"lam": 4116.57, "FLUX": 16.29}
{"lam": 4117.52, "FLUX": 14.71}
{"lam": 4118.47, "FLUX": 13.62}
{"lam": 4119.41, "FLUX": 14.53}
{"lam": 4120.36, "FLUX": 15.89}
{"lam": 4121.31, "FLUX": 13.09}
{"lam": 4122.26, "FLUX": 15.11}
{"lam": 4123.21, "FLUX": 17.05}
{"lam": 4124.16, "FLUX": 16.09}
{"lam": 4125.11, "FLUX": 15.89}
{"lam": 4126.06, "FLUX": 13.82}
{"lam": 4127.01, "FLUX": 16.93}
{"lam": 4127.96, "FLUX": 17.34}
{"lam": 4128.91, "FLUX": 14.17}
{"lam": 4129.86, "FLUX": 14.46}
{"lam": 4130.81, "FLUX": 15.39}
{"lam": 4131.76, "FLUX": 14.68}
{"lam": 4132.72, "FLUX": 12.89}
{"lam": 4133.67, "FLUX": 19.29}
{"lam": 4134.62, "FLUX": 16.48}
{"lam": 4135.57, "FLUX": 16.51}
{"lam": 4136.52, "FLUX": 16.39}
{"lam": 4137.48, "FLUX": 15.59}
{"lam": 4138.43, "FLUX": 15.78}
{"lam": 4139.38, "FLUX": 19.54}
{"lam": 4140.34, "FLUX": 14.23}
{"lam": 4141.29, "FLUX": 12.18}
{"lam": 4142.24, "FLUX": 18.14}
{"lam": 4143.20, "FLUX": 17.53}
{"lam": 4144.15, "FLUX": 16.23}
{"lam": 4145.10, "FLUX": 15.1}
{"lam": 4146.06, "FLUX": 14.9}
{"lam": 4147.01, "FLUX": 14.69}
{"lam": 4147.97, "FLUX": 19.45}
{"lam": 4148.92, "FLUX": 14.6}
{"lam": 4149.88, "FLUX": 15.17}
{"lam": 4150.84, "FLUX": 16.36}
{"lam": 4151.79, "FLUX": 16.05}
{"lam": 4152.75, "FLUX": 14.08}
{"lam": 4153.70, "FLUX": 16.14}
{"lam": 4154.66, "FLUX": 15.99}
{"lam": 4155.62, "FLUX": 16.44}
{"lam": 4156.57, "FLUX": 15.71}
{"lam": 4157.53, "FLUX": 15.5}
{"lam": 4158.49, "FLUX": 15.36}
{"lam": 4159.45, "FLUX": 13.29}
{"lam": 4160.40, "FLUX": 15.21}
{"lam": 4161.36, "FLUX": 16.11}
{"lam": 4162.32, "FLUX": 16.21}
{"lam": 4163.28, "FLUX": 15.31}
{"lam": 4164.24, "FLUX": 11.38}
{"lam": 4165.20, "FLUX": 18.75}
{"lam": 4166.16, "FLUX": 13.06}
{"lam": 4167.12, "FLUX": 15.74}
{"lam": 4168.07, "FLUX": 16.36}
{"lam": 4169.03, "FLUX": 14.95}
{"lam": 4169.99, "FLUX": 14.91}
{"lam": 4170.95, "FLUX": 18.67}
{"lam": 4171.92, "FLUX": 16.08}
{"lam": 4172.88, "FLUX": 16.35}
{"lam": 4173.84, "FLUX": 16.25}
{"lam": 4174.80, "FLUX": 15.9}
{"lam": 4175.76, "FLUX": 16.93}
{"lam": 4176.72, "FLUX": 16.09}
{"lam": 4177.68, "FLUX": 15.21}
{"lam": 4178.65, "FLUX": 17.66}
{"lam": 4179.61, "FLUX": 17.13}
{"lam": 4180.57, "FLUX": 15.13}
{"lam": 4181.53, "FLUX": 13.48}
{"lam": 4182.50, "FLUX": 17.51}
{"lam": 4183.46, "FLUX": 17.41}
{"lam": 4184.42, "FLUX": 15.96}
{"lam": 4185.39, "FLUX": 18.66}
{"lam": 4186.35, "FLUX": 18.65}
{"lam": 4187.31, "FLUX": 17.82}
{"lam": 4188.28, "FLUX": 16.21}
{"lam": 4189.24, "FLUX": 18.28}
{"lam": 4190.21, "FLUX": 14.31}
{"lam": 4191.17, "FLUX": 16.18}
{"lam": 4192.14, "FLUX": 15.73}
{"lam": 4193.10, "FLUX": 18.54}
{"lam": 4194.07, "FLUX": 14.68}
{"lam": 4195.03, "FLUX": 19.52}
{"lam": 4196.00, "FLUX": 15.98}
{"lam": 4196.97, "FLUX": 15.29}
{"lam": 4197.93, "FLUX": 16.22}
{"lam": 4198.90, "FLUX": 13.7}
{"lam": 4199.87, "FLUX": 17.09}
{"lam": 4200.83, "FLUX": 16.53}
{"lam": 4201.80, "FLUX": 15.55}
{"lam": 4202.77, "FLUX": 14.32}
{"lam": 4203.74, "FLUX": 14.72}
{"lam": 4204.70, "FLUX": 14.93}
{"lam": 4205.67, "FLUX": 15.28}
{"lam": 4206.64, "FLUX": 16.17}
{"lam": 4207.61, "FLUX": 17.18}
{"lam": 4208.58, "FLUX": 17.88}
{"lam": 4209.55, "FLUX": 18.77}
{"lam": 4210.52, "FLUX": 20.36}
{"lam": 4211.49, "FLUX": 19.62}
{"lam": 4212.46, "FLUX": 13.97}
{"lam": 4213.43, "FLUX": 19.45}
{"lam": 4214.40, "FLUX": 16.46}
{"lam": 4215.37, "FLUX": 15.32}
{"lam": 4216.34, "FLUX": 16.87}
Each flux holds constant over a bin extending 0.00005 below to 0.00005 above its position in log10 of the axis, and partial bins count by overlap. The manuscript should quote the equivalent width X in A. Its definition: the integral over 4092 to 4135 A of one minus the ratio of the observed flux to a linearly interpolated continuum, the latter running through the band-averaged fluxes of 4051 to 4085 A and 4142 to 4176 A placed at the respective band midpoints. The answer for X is 1.7 A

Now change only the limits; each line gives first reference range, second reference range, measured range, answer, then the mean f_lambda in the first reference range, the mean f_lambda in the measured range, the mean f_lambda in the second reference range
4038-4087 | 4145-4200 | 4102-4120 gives 1.2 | 15.2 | 14.6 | 16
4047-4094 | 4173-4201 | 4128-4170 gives 1.0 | 15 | 15.6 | 16.5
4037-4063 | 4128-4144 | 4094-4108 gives 1.8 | 15.6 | 13.7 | 15.9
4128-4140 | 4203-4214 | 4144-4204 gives 2.0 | 16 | 16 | 17.1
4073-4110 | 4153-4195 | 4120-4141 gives -0.7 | 14.4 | 15.7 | 16.1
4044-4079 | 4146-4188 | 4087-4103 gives 1.1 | 15.1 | 14.3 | 16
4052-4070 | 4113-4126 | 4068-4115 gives 1.6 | 14.7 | 14.7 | 15.6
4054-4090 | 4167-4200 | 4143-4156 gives 0.1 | 14.9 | 15.9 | 16.4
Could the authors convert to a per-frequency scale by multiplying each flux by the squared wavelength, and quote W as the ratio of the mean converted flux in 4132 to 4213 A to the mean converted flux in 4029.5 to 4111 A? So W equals 1.14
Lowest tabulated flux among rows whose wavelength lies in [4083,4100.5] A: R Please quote 5.697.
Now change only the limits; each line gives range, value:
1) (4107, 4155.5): 12.18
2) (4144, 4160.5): 13.29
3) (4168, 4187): 13.48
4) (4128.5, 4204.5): 11.38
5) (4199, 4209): 14.32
